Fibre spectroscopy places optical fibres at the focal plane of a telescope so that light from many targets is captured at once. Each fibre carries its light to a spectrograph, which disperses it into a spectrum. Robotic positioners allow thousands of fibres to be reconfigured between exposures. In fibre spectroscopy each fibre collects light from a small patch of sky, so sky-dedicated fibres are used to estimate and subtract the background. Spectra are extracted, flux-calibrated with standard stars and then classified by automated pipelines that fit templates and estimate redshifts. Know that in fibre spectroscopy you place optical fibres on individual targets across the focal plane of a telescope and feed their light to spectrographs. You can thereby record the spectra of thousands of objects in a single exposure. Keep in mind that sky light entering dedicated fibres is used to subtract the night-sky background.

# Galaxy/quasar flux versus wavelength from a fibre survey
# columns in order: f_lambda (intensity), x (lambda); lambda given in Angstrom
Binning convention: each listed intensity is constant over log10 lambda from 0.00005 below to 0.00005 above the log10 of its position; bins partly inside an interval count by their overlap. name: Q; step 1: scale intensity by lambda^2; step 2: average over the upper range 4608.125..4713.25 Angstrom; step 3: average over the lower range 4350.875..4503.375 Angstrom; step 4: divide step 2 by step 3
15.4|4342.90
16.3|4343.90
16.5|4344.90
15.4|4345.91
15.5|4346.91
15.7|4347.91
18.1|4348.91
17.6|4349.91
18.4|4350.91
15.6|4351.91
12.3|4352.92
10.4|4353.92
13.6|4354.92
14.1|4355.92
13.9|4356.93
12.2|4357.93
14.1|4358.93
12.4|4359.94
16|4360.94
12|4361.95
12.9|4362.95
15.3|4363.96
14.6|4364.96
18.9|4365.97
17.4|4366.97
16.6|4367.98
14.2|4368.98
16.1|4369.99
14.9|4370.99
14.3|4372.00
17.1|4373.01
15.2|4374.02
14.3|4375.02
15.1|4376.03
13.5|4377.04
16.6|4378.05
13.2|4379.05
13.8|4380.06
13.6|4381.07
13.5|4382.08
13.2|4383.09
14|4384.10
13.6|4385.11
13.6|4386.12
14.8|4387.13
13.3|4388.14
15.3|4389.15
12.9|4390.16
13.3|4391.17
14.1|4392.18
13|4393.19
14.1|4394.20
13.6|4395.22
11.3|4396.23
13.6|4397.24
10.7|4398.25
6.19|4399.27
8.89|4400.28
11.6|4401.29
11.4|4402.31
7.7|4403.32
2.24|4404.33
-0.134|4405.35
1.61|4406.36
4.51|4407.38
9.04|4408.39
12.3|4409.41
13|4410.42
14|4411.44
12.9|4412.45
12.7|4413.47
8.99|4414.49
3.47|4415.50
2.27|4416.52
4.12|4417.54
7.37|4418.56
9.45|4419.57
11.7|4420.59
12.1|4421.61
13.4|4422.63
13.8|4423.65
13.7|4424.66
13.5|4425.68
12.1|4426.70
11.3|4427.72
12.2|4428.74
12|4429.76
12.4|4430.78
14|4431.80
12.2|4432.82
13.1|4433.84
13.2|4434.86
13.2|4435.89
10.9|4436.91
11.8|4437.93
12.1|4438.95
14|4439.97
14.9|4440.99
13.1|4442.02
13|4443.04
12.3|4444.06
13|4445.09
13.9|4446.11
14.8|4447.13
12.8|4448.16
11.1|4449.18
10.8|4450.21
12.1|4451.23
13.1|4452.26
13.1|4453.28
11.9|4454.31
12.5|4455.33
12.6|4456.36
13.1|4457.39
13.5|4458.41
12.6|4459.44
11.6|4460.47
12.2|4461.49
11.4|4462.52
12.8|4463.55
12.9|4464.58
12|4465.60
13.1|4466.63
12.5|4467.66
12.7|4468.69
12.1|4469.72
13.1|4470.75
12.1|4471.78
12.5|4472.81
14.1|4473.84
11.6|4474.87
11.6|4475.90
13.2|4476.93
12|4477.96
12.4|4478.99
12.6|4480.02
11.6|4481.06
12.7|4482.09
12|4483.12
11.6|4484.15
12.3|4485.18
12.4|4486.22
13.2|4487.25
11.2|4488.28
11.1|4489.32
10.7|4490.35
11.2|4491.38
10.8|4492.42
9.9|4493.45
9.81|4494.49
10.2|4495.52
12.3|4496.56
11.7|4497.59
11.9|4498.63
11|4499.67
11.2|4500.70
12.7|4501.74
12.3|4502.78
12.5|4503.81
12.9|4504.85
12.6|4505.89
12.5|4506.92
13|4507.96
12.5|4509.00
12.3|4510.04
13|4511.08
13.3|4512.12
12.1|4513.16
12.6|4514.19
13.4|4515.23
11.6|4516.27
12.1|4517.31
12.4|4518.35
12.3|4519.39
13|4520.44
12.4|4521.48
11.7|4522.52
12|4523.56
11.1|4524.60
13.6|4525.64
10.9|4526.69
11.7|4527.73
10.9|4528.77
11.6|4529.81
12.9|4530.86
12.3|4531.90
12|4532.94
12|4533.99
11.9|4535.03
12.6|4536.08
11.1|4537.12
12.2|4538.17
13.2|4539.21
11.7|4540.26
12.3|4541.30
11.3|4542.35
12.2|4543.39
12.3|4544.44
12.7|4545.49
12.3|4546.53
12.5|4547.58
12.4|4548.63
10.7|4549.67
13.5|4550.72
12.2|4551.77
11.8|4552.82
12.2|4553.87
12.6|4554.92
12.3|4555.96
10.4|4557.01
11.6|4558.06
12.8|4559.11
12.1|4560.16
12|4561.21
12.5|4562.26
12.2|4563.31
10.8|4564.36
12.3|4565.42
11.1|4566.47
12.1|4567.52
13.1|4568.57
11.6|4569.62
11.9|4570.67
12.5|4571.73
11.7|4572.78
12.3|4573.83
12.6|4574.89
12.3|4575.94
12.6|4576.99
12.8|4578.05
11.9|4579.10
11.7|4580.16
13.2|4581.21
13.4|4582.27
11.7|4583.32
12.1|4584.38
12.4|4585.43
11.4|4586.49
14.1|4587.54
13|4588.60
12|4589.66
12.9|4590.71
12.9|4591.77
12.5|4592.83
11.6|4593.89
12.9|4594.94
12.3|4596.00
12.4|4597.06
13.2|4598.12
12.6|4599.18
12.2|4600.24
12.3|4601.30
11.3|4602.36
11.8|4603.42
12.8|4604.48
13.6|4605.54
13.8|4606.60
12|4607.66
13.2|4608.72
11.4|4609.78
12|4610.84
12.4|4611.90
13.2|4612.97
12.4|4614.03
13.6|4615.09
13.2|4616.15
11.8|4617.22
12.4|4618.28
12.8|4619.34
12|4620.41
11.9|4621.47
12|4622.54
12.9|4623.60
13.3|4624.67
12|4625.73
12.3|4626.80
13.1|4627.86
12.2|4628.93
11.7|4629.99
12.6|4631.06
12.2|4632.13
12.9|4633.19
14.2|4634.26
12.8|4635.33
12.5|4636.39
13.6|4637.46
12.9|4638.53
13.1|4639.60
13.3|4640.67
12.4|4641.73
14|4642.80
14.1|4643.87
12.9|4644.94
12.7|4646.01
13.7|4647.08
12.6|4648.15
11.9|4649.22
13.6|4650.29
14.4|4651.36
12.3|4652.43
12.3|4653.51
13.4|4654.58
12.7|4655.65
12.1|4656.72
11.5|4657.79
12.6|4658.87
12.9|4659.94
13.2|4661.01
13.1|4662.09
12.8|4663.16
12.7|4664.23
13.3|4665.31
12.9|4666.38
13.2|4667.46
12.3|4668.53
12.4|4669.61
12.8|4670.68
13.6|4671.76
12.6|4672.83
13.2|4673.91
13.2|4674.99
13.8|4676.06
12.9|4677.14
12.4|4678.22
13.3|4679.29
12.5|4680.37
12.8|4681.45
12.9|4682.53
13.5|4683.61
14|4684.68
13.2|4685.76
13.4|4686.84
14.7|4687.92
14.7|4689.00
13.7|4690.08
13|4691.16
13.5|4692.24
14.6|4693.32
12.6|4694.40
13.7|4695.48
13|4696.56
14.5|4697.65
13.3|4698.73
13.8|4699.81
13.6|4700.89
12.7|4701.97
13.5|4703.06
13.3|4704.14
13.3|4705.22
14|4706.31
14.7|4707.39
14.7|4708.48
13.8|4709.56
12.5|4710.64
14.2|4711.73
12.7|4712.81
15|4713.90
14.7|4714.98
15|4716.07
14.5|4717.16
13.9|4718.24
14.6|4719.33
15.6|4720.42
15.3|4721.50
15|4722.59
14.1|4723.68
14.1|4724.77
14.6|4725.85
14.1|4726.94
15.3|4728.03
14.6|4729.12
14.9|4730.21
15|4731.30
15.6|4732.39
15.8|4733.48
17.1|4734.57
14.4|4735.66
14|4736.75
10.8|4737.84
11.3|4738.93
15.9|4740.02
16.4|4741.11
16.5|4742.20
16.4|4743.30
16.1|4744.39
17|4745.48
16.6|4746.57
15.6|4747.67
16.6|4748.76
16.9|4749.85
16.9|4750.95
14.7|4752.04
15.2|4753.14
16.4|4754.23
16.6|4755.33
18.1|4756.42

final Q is 1.2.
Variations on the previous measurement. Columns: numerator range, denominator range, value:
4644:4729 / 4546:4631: 1.14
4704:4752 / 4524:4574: 1.33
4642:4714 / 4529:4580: 1.15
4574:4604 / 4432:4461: 1.04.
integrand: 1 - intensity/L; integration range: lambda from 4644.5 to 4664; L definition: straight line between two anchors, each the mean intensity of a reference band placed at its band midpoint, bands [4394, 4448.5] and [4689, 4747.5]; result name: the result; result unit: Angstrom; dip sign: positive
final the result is 1.2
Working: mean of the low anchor 10.9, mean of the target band 12.8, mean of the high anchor 14.4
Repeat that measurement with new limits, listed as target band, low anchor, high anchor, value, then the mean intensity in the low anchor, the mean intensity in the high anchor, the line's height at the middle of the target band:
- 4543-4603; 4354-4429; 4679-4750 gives 5.0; 12.2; 14.3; 13.4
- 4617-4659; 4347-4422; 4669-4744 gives 2.8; 12.4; 14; 13.7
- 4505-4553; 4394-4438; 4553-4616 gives -2.4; 10.3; 12.4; 11.7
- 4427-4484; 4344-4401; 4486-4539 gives 1.4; 14.2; 12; 12.9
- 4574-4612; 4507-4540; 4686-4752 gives 1.7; 12.2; 14.5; 13.1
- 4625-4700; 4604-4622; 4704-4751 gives 2.8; 12.6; 14.8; 13.6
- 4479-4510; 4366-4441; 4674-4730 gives 1.8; 12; 13.9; 12.6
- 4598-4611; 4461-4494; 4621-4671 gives 0.2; 12.1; 12.8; 12.6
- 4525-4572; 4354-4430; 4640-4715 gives 2.6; 12.2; 13.3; 12.8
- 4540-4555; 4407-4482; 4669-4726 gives 0.6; 12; 13.7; 12.7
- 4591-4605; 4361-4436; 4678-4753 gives 1.2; 12.1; 14.4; 13.5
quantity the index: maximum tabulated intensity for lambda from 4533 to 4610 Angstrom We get 14.1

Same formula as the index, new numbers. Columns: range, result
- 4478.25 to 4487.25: 13.2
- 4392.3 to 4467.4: 14.9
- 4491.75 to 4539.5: 13.6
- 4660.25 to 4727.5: 15.6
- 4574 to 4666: 14.4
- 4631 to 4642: 14.2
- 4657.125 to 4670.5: 13.3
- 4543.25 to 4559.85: 13.5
